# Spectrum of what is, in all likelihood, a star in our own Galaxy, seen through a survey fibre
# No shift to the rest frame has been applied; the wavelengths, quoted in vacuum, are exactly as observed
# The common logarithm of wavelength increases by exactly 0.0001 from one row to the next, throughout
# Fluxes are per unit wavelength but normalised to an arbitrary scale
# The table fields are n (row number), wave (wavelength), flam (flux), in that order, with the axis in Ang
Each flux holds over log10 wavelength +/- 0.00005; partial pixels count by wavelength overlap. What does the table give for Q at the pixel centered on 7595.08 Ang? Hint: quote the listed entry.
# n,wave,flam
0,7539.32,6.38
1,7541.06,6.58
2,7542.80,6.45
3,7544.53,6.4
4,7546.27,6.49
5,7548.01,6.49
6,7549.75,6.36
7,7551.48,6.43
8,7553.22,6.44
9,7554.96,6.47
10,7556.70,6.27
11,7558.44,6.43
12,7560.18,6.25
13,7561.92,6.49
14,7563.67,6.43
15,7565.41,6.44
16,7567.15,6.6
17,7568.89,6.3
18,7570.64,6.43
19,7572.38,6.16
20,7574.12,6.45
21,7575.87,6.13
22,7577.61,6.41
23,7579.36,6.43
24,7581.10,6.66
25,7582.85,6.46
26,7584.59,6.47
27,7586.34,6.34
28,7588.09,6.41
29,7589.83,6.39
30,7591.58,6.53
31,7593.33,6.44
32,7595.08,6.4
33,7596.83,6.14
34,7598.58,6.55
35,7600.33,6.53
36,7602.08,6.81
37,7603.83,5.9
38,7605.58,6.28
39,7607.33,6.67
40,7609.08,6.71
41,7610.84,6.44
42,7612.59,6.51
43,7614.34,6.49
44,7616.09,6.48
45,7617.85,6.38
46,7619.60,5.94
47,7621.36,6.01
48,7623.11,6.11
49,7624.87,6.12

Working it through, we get 6.4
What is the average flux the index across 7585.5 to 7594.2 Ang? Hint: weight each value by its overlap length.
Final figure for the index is 6.42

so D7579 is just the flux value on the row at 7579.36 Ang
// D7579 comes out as 6.43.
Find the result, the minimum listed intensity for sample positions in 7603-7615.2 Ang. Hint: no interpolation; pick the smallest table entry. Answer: 5.9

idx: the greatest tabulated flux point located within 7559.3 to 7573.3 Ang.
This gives 6.6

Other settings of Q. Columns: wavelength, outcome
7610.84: 6.44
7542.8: 6.45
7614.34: 6.49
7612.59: 6.51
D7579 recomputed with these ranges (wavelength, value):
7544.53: 6.4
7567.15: 6.6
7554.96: 6.47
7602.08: 6.81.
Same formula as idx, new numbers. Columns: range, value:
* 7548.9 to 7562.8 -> 6.49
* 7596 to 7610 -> 6.81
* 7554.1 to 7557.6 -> 6.47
